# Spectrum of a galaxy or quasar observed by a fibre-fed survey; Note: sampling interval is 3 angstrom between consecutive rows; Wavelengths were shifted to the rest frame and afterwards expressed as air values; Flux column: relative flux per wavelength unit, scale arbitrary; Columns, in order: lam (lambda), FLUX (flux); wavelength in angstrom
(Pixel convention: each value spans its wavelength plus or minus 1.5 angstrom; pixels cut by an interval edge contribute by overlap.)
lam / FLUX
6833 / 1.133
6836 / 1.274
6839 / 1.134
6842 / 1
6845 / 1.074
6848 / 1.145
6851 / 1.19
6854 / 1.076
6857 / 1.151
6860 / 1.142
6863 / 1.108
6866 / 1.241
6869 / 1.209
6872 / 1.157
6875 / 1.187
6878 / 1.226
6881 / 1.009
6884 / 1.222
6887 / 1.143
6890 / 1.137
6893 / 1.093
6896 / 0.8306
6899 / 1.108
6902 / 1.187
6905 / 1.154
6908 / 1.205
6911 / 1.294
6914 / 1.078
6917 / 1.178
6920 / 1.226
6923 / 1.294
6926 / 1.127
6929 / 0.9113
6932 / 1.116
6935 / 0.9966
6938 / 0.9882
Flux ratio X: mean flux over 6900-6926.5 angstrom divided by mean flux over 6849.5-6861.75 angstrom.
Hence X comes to 1.0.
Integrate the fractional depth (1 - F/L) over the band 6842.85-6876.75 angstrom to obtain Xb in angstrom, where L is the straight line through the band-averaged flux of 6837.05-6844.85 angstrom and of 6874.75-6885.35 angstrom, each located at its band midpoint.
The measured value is -1.00 angstrom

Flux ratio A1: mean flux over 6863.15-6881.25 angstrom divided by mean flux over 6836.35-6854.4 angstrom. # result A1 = 1.06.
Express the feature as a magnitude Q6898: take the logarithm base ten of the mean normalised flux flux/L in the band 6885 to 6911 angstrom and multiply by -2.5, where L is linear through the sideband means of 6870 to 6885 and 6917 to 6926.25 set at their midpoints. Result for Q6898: 0.06 mag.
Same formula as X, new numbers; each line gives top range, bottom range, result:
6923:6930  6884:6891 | 0.94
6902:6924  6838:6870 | 1.06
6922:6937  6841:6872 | 0.95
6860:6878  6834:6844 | 1.04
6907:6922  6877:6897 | 1.09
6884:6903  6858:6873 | 0.93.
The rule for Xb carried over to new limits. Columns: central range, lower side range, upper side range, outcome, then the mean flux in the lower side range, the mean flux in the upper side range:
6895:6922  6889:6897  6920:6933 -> -1.9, 1.02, 1.13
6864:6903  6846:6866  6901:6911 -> 1.3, 1.14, 1.2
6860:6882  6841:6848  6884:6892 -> -0.9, 1.06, 1.15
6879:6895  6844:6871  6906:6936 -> 0.5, 1.15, 1.15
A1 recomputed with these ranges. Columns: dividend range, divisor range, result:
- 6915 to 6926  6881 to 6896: 1.10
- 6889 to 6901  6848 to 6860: 0.92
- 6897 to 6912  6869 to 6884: 1.01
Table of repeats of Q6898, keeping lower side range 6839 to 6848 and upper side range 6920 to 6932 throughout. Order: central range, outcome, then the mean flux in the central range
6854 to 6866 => -0.06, 1.14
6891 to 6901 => 0.08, 1.03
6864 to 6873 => -0.11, 1.2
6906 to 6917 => -0.07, 1.19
